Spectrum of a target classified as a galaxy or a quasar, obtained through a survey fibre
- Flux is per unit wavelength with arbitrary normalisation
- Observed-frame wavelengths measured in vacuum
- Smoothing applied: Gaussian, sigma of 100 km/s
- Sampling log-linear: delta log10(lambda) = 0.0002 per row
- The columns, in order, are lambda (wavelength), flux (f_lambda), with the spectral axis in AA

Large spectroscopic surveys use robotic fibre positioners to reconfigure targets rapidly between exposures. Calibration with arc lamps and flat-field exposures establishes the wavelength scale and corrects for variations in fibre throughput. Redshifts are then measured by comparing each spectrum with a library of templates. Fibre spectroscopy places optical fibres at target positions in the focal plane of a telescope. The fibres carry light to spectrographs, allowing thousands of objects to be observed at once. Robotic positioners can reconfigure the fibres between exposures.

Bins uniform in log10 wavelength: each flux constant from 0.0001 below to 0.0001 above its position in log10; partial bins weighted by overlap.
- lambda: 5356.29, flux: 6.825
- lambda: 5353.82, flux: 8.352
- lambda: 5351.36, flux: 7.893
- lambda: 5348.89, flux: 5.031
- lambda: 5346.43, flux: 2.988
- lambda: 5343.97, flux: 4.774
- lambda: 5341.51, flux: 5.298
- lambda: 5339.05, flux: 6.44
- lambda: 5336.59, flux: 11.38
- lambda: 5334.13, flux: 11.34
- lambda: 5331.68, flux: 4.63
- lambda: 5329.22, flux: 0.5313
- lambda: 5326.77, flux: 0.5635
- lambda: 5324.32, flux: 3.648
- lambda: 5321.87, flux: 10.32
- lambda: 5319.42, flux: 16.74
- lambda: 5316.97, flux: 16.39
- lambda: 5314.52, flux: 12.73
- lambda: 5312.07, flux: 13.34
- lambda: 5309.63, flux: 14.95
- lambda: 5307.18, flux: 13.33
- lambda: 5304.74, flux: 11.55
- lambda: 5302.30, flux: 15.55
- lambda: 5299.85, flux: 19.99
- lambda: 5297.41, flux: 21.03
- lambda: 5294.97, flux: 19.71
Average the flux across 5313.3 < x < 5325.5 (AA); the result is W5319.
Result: 12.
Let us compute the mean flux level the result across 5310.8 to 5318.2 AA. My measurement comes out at 14.2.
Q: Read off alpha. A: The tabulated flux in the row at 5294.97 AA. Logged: 19.71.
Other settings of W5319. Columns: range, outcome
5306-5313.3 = 13.9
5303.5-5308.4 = 12.5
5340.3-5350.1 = 4.52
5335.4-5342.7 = 7.7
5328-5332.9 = 2.58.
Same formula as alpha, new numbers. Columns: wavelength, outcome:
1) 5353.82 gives 8.352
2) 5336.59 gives 11.38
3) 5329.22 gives 0.5313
